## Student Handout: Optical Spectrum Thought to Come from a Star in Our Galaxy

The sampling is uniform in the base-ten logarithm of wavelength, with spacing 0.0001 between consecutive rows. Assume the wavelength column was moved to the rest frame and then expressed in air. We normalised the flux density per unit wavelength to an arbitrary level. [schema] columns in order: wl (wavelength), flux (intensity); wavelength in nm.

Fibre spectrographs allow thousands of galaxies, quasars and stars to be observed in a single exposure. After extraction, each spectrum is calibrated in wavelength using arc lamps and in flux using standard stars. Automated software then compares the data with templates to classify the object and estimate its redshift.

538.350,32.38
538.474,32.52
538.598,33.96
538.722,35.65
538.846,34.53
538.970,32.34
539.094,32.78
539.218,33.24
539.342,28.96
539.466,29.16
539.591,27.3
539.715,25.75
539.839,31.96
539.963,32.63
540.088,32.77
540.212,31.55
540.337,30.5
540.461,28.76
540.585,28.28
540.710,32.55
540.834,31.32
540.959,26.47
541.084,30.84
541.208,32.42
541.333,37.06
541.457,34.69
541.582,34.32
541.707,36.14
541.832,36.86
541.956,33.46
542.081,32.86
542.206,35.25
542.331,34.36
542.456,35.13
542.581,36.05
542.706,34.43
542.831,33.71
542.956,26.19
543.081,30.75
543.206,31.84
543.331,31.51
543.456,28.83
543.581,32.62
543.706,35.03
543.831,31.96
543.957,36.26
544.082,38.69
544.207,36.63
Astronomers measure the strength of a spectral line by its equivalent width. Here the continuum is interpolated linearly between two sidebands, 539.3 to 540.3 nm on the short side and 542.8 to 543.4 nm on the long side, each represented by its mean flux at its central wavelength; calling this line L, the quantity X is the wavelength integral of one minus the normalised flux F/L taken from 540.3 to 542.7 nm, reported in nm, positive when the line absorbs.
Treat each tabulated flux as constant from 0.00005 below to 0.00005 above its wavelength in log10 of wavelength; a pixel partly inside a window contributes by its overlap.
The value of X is -0.22 nm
